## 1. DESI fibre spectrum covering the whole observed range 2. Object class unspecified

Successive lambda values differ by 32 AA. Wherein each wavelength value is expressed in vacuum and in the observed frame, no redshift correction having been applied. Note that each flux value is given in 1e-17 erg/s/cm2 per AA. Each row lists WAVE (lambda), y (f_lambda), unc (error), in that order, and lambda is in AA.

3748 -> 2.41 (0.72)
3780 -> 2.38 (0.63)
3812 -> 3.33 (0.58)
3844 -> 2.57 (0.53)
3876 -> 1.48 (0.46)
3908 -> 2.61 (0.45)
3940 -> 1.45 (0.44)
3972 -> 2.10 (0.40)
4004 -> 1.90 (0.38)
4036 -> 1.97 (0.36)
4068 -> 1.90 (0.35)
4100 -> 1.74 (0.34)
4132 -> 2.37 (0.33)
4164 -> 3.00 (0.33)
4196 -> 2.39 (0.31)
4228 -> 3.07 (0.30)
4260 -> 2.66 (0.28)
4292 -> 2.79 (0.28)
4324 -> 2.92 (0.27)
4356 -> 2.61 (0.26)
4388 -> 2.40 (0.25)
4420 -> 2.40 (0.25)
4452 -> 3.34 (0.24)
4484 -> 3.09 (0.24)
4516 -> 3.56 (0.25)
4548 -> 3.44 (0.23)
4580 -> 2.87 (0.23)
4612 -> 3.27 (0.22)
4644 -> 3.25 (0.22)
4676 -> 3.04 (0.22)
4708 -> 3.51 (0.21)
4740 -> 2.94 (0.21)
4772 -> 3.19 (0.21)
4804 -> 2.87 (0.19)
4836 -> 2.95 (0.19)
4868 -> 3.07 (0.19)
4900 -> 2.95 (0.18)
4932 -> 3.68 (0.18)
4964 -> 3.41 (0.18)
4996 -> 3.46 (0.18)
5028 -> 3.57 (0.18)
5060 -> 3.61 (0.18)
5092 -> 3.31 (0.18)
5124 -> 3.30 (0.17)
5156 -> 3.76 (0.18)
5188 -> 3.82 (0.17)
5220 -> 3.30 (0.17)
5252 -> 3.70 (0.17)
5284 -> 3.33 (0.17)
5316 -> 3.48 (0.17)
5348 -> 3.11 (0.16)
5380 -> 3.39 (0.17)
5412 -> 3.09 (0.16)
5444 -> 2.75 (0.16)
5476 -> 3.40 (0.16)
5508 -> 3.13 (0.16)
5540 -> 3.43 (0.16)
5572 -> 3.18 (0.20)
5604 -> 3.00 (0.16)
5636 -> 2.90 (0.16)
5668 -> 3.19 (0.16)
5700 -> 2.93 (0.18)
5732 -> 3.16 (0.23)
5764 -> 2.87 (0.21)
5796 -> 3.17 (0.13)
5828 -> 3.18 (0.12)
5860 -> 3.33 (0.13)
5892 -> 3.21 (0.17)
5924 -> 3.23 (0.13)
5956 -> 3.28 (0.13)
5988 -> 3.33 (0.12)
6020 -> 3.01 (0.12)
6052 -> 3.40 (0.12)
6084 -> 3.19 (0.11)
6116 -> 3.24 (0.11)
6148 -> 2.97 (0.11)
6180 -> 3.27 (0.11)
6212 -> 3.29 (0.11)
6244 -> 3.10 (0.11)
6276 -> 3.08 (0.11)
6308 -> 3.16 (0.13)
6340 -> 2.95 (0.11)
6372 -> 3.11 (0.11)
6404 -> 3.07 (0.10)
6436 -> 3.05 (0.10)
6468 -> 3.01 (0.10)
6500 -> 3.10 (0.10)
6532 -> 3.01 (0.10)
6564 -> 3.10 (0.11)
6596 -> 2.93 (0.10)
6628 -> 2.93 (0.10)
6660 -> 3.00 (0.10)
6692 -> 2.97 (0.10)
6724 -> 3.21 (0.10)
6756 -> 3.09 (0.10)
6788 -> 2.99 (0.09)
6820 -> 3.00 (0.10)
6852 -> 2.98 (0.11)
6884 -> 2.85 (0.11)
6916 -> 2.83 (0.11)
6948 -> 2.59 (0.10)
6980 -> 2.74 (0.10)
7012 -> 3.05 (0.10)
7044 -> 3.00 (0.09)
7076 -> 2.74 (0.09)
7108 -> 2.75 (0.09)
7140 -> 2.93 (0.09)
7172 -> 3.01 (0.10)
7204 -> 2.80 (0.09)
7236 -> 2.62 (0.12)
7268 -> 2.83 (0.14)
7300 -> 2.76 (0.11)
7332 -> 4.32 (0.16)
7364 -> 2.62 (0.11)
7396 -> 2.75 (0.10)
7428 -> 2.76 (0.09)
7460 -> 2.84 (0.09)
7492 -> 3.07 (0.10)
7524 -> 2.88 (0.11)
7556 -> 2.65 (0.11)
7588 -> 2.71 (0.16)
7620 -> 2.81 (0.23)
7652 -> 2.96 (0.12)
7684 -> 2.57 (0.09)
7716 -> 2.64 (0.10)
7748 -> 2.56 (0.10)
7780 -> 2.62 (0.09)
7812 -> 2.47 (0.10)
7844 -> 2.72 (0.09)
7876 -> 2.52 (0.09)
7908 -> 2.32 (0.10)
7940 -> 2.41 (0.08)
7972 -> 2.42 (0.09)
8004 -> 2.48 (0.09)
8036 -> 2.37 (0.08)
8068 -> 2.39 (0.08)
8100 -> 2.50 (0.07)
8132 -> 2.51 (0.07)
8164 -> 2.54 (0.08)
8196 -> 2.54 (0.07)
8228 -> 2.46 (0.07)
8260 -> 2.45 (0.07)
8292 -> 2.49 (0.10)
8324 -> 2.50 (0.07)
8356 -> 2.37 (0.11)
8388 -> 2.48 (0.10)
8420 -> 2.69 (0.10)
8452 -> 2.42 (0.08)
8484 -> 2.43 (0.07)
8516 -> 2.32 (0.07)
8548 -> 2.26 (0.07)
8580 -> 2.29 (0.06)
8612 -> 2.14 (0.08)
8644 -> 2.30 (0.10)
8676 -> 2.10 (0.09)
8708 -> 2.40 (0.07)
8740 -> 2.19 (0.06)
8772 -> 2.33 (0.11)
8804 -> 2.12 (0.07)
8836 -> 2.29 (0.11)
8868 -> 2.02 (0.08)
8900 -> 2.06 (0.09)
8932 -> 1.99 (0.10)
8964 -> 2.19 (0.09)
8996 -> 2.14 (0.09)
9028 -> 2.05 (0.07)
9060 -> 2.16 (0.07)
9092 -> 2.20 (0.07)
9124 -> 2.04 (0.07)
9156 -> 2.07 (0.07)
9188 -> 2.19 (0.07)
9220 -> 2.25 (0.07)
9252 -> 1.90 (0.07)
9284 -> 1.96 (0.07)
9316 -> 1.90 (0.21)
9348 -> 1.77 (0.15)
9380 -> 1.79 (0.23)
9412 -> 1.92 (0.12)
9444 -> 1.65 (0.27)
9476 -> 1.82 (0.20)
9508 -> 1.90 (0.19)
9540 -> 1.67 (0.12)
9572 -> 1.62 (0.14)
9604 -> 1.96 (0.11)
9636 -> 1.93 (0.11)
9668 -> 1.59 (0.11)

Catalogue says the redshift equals 0.12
